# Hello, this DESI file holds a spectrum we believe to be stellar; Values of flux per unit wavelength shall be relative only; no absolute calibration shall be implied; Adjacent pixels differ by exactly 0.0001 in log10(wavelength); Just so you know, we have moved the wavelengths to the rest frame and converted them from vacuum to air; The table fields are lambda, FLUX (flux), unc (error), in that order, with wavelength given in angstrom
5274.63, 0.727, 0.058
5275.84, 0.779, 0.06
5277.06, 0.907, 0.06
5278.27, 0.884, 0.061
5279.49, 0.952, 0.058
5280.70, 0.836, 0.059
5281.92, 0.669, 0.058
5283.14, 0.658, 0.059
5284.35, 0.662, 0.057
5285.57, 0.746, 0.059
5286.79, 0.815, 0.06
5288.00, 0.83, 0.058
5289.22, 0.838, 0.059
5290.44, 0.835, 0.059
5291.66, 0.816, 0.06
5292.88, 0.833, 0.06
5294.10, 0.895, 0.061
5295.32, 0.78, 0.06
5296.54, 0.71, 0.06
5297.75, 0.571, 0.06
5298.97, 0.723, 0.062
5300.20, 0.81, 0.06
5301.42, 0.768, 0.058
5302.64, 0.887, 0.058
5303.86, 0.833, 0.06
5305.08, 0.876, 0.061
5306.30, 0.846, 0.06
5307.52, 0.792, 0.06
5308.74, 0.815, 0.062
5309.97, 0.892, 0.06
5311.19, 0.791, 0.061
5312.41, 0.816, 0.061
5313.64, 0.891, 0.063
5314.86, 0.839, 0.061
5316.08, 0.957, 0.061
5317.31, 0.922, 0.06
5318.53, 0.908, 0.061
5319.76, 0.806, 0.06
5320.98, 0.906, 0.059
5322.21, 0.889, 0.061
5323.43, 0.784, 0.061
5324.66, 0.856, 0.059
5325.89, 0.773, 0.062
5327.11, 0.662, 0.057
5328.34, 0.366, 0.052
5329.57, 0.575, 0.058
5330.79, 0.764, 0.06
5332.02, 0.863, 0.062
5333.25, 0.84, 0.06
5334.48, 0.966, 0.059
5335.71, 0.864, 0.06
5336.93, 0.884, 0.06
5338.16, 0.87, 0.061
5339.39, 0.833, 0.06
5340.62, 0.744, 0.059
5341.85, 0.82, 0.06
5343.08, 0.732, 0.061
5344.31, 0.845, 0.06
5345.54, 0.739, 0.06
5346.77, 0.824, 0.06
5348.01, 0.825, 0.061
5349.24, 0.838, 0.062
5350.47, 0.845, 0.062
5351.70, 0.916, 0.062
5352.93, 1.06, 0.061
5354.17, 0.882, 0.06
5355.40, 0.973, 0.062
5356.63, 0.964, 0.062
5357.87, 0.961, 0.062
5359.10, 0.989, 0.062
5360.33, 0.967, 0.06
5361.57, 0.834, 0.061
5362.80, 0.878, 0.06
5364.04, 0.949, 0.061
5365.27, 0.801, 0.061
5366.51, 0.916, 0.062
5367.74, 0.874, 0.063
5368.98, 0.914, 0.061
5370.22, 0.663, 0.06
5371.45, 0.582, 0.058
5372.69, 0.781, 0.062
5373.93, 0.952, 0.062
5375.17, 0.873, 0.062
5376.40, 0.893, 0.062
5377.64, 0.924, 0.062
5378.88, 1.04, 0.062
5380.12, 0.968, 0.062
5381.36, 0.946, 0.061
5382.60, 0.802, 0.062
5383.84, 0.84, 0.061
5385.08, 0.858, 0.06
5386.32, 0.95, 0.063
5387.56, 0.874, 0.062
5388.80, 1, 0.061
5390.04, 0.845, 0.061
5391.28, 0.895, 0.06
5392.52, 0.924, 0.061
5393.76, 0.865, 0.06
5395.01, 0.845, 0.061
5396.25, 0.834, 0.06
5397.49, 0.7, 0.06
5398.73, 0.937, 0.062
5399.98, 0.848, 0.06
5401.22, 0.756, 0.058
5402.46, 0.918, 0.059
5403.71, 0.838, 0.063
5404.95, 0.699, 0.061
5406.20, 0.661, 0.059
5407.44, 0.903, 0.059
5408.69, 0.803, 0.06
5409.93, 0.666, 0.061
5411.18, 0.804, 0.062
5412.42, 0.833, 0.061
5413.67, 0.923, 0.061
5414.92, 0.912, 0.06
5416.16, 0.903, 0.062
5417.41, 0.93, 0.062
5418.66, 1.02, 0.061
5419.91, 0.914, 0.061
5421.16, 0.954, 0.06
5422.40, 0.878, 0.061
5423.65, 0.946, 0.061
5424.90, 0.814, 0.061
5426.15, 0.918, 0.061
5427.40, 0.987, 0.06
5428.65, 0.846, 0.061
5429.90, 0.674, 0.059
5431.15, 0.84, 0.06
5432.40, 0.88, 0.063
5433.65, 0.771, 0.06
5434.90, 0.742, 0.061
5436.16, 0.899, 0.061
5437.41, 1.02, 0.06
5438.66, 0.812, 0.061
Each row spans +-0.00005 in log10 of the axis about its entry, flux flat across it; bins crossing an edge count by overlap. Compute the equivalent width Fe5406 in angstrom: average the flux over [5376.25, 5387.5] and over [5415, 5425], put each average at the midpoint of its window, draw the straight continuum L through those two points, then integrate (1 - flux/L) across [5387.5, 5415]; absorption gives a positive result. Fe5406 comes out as 2.5 angstrom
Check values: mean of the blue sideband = 0.912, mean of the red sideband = 0.925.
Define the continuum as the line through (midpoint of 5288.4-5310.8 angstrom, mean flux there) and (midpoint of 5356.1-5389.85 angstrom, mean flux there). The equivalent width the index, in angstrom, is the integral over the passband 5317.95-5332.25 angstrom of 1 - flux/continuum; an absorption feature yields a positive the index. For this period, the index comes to 1.3 angstrom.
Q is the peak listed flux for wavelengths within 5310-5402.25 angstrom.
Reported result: 1.06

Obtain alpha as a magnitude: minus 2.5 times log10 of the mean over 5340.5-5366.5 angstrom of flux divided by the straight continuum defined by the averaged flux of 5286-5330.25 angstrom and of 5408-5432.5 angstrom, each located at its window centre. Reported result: -0.06 mag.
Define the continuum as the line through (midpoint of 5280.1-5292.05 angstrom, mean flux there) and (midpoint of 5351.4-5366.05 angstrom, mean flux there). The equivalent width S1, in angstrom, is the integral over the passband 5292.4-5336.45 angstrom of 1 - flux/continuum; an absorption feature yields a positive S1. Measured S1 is 1.3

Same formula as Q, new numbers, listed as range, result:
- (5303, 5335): 0.966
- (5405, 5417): 0.923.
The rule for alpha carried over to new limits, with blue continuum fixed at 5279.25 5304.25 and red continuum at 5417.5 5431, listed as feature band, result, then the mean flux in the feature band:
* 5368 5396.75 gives -0.02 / 0.873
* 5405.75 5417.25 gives 0.07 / 0.83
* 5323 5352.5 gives 0.04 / 0.795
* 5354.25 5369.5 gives -0.09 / 0.917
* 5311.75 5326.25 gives -0.08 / 0.863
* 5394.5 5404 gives 0.05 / 0.835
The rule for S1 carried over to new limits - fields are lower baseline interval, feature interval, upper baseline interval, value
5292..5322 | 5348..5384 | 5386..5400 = -1.21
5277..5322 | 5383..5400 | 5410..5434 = -0.19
